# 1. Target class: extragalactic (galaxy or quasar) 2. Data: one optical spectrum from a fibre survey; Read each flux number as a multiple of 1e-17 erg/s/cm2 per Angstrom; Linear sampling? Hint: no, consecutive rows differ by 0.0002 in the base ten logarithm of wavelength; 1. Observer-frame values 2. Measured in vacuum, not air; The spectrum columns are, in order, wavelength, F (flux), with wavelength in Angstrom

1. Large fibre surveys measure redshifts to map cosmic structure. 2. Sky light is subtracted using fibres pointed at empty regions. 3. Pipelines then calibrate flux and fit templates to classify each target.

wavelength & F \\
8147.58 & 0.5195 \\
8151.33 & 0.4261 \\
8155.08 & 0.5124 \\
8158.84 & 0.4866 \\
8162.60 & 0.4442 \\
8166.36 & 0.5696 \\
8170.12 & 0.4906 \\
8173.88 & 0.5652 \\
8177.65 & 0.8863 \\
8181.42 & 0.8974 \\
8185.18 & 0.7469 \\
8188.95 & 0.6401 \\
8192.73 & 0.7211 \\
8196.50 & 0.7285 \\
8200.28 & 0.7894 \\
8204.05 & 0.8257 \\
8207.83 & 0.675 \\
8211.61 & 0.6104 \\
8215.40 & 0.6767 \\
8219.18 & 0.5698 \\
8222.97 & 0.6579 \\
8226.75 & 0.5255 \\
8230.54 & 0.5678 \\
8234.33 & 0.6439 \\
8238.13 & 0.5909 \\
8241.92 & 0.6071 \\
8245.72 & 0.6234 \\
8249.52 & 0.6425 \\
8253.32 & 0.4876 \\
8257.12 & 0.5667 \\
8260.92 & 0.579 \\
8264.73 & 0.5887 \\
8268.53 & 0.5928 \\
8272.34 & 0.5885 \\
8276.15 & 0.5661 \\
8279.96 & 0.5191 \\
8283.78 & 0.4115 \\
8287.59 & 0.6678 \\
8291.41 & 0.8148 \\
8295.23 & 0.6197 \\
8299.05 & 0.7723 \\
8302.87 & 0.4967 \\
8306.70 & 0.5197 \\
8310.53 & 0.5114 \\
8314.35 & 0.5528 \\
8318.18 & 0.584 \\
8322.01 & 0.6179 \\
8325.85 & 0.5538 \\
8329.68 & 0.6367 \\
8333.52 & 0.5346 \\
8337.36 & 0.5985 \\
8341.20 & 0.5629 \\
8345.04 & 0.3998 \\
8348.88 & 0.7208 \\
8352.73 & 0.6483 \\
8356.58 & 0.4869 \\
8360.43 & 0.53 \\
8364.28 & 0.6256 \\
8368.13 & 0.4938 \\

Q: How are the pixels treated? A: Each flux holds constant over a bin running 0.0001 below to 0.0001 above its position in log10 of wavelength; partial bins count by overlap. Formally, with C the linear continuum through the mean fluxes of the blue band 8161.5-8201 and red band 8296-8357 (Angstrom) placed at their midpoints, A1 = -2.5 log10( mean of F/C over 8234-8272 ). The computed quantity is 0.07 mag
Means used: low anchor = 0.681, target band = 0.59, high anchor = 0.578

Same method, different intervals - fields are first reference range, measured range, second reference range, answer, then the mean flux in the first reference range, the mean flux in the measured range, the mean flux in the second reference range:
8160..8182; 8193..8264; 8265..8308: -0.039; 0.622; 0.633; 0.598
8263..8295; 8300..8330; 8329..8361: 0.034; 0.595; 0.562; 0.568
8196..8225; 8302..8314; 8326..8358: 0.170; 0.689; 0.516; 0.574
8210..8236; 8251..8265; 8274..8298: 0.098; 0.607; 0.554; 0.606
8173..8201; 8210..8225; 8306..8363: 0.138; 0.751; 0.628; 0.566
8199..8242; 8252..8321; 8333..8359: 0.039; 0.645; 0.581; 0.565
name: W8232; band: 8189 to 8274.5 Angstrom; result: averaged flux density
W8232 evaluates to 0.63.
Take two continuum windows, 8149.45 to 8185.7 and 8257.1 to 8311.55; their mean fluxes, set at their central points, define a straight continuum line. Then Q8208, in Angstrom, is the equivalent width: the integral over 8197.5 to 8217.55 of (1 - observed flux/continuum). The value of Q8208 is -4.0 Angstrom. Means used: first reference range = 0.597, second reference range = 0.59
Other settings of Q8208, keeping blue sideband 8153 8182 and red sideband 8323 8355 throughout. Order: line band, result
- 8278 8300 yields -1.63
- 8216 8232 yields 0.01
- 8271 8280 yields 0.33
